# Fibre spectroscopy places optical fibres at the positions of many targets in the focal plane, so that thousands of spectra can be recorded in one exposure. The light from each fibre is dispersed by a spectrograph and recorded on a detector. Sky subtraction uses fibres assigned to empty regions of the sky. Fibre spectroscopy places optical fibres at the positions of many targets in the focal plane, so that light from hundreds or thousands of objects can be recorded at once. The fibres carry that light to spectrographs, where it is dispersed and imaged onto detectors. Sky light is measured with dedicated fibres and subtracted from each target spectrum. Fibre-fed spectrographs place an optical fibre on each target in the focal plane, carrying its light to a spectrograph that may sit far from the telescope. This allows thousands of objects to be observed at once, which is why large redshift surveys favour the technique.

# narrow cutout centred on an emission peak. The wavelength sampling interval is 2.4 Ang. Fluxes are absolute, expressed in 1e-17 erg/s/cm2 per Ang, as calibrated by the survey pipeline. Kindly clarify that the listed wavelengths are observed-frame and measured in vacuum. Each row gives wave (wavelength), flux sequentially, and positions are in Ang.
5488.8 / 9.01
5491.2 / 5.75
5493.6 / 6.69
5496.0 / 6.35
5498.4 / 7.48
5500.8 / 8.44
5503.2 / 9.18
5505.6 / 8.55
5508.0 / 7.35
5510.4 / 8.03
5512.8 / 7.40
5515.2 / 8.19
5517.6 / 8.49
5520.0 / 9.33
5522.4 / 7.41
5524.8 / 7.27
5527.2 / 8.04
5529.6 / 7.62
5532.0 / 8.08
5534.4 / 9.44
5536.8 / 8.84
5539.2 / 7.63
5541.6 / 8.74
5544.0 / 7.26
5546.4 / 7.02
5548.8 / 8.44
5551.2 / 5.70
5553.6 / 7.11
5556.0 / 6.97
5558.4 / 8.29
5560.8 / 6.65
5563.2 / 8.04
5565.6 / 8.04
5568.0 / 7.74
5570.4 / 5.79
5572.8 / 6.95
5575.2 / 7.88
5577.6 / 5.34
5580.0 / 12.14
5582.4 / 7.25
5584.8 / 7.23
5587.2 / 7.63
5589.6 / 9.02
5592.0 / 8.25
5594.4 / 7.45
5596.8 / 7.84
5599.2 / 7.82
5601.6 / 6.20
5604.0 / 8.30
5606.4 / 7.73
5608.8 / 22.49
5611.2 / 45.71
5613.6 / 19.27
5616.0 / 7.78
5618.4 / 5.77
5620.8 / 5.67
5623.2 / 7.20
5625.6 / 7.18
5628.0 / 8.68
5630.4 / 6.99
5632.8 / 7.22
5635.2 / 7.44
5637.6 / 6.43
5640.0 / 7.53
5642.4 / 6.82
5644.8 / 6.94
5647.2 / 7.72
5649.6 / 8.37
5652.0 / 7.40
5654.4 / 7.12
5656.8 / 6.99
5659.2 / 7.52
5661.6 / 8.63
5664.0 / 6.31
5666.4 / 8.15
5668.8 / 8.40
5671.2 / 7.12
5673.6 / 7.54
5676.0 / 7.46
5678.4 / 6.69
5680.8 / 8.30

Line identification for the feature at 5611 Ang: H-beta 4861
